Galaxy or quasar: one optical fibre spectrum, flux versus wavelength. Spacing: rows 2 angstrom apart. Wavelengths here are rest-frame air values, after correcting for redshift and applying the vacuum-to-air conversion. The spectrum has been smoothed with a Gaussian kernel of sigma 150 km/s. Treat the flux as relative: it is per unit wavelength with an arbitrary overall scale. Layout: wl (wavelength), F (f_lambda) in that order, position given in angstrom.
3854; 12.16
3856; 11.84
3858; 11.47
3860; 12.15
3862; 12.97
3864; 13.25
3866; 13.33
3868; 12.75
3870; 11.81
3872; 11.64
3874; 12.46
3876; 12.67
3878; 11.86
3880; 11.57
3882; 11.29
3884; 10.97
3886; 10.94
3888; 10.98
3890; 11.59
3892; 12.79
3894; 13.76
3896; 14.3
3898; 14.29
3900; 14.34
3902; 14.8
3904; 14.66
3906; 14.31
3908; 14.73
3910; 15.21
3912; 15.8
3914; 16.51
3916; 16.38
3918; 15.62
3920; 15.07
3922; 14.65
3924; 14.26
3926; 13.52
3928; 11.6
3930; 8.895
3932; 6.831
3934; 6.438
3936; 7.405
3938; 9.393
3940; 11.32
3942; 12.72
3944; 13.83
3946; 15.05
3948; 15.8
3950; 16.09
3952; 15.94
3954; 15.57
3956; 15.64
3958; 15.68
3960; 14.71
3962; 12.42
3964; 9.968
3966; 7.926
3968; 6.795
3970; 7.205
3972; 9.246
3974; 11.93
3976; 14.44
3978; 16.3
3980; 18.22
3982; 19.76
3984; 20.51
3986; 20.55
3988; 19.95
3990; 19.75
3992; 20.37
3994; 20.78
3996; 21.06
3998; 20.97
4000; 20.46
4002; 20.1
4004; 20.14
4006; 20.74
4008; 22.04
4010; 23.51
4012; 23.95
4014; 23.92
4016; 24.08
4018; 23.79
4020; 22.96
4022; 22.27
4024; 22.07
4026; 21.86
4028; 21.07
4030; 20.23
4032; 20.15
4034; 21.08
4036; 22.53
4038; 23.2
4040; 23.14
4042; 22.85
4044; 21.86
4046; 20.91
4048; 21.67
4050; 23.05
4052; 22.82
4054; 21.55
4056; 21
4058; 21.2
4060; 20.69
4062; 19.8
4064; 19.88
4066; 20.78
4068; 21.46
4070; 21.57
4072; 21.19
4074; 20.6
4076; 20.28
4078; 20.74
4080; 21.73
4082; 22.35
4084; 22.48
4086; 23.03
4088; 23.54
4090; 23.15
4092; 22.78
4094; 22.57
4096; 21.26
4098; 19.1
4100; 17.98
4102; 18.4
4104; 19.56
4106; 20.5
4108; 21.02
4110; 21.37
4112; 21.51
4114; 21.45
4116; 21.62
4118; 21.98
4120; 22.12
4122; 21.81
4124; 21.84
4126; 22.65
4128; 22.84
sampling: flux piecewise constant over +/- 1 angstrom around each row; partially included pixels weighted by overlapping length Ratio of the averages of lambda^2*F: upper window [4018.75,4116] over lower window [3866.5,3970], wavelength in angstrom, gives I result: 1.80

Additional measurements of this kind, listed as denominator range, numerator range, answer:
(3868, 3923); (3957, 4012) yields 1.32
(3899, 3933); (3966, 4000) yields 1.23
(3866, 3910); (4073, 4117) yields 1.83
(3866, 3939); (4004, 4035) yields 1.86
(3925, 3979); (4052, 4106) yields 1.88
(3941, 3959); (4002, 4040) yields 1.52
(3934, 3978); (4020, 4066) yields 1.83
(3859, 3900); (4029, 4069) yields 1.89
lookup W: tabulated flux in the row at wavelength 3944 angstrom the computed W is 13.83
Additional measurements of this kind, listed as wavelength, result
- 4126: 22.65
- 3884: 10.97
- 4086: 23.03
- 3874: 12.46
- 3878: 11.86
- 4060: 20.69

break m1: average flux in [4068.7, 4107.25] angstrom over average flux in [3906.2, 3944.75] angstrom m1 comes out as 1.67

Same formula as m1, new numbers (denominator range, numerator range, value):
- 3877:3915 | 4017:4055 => 1.65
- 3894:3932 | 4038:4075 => 1.52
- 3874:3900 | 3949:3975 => 0.99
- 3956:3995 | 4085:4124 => 1.41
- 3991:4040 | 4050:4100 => 0.98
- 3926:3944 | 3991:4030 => 2.23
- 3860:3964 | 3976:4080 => 1.62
